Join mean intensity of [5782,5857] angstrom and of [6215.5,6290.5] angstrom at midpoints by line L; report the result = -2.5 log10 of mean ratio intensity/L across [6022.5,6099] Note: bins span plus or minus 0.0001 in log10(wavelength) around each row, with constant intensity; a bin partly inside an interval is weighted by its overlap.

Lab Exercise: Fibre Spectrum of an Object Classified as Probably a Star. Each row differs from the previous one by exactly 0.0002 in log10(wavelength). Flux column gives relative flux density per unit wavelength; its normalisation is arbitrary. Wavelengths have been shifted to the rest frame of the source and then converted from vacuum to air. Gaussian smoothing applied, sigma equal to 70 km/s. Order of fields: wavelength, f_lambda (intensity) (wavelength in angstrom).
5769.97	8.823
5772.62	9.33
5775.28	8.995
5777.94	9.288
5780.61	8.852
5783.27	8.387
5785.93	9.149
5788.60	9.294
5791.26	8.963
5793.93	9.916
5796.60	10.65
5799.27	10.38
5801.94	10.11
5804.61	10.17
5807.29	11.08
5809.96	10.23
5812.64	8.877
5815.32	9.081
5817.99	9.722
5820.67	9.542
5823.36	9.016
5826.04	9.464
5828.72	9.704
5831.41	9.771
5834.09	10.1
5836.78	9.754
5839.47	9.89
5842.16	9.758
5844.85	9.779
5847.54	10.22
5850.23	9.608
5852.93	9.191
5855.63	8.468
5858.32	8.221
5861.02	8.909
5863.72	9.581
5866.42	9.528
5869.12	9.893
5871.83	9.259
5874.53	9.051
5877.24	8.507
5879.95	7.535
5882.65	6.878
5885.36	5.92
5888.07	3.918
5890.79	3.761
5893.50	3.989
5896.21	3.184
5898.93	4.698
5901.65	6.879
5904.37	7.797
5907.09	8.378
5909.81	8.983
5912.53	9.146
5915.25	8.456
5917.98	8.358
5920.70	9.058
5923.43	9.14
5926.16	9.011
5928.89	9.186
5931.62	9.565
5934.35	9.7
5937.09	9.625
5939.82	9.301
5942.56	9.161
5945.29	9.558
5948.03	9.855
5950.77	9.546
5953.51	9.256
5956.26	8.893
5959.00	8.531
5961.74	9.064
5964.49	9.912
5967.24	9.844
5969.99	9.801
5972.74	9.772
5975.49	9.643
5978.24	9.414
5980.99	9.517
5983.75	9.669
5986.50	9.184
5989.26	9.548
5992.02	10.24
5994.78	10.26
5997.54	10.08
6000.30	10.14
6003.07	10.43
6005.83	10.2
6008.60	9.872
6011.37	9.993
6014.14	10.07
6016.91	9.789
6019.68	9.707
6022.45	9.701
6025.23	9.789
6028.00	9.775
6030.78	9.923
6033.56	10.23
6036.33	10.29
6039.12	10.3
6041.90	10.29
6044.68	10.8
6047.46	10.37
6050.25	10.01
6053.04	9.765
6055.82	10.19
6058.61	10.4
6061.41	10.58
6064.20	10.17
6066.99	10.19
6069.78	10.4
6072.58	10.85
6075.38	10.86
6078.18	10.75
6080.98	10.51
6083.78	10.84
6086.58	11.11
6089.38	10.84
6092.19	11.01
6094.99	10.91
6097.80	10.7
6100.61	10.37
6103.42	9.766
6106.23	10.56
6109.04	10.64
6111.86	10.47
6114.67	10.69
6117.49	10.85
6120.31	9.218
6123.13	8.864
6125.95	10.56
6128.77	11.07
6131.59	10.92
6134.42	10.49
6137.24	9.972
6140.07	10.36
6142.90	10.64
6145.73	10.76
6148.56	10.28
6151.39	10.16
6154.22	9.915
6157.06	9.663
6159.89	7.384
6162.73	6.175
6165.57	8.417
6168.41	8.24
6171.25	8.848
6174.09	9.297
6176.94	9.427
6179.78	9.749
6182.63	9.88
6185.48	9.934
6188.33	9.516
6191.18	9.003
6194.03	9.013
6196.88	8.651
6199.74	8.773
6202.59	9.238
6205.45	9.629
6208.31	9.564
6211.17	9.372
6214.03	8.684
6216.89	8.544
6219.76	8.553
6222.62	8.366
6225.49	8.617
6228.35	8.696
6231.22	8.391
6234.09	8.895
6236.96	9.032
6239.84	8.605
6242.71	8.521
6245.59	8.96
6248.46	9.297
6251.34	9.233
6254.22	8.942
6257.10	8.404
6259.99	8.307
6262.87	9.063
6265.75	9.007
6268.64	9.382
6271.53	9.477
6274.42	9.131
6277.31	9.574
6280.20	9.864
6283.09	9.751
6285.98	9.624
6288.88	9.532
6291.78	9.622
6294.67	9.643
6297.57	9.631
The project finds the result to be -0.13 mag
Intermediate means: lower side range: 9.65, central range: 10.4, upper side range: 8.99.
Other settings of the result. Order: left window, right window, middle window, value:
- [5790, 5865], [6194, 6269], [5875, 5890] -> 0.402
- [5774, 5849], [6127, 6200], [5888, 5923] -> 0.370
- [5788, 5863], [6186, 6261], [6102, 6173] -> -0.085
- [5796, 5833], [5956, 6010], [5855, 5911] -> 0.321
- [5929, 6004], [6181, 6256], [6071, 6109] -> -0.151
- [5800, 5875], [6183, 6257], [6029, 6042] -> -0.103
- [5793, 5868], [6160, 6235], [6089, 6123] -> -0.151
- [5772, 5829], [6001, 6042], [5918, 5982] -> 0.054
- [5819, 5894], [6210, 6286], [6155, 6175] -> 0.072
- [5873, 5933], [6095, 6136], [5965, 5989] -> -0.146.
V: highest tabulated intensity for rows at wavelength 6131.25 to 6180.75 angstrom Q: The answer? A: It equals 10.92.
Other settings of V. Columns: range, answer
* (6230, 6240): 9.032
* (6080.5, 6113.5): 11.11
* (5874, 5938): 9.7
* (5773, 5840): 11.08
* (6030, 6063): 10.8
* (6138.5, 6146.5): 10.76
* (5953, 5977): 9.912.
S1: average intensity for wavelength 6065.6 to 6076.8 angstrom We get 10.6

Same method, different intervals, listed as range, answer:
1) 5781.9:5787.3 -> 8.77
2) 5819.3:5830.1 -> 9.43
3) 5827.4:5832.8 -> 9.74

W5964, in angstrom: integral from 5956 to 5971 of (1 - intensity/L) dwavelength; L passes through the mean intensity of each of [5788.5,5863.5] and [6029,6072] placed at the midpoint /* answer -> 1.0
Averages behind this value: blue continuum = 9.64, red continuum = 10.3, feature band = 9.36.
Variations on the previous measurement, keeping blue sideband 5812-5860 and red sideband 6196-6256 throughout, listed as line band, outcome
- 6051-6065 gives -1.66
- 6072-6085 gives -2.36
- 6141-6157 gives -2.30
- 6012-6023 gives -0.77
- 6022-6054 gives -3.35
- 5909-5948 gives 0.56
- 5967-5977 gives -0.53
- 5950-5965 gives 0.22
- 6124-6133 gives -1.70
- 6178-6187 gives -0.89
